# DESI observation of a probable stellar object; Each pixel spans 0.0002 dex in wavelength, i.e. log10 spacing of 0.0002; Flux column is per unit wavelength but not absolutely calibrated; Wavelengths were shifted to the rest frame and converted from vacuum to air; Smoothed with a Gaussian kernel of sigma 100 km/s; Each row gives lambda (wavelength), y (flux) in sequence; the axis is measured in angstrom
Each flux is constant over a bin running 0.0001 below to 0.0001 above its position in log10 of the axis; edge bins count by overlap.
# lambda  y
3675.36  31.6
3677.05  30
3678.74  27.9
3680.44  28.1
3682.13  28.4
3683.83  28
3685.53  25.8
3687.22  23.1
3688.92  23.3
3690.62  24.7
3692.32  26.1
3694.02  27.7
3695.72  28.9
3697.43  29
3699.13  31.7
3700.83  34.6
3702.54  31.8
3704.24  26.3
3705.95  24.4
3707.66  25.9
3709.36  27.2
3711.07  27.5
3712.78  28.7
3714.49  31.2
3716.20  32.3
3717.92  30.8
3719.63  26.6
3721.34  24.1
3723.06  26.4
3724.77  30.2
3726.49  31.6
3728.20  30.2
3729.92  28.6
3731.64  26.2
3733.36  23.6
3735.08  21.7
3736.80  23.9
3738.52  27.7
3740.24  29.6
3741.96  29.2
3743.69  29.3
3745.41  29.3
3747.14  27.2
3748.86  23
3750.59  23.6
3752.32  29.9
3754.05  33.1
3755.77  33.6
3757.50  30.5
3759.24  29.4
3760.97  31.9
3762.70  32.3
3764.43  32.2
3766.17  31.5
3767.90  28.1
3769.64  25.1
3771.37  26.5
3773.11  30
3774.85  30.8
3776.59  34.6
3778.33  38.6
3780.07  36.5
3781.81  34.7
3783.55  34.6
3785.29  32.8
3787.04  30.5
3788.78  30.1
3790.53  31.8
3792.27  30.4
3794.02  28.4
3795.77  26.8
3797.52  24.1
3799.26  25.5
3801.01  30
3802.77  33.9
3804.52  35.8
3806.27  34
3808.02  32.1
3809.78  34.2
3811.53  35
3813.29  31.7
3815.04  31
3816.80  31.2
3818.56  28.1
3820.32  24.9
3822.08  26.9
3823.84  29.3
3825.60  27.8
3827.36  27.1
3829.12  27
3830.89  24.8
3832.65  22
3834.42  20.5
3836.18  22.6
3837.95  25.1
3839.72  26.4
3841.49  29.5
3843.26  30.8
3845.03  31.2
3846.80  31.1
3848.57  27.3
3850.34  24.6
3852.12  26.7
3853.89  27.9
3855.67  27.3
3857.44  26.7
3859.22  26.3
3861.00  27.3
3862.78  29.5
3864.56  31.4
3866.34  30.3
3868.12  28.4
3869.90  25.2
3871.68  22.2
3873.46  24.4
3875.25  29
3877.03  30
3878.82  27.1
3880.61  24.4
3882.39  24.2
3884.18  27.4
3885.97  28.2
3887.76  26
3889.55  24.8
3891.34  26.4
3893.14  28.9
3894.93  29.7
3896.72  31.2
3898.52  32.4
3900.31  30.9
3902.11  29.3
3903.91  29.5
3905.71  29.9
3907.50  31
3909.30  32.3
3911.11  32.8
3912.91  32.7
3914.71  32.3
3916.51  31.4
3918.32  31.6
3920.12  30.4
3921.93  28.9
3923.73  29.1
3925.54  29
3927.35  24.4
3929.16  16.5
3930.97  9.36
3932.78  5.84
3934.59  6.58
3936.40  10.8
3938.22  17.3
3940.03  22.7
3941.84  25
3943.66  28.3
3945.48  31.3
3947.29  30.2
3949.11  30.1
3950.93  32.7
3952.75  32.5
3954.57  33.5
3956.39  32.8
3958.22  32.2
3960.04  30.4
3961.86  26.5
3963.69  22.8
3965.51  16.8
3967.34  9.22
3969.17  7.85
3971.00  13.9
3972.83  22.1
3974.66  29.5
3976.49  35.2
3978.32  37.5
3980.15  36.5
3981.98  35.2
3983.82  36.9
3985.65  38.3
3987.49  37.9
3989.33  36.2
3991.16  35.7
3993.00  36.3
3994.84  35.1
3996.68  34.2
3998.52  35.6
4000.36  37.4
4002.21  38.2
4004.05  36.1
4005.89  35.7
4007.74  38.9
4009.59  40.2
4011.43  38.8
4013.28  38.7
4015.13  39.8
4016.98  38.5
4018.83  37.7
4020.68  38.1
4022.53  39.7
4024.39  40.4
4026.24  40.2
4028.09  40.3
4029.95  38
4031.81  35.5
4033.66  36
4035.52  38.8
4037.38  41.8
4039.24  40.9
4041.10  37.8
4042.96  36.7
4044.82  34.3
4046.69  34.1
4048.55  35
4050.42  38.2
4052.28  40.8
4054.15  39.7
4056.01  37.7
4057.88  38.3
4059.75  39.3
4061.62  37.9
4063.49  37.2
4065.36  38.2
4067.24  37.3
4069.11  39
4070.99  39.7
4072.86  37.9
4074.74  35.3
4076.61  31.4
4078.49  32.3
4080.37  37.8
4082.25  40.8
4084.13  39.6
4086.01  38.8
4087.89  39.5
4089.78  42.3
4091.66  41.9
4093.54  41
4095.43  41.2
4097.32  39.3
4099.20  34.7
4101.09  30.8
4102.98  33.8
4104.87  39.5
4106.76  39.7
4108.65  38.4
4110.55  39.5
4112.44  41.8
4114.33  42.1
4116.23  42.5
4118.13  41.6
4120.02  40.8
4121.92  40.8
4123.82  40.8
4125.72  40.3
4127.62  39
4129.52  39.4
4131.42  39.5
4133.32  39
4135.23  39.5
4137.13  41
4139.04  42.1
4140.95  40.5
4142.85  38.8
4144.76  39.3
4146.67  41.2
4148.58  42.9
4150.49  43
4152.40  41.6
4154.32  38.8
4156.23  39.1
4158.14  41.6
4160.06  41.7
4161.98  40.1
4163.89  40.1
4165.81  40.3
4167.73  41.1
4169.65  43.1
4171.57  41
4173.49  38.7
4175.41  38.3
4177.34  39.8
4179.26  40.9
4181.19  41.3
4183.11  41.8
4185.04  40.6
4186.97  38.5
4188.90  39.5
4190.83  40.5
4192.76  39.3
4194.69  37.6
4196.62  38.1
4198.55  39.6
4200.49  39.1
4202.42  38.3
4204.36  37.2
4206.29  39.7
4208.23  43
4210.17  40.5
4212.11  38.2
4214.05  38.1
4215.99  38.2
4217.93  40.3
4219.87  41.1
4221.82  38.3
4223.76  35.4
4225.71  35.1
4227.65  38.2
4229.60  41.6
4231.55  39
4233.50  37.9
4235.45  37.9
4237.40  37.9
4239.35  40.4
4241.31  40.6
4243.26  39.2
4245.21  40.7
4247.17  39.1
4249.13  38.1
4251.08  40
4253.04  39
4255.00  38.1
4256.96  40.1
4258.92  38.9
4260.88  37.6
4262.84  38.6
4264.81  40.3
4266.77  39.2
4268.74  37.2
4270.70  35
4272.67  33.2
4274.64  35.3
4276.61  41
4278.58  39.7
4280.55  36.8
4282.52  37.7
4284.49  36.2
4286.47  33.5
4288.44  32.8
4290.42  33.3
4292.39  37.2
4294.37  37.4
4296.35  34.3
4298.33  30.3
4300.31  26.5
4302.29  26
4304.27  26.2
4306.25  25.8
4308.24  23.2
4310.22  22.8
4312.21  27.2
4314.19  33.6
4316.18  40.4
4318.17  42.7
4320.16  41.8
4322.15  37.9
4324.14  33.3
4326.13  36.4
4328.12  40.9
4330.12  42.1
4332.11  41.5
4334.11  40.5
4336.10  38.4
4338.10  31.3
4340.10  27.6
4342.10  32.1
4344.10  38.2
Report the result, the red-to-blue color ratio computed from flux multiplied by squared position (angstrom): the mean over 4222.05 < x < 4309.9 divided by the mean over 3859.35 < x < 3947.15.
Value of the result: 1.6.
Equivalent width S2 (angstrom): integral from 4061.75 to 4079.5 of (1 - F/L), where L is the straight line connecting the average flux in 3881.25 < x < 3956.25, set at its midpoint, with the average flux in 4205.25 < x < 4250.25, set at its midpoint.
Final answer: -2.0 angstrom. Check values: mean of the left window 26.8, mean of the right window 39.1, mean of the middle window 36.5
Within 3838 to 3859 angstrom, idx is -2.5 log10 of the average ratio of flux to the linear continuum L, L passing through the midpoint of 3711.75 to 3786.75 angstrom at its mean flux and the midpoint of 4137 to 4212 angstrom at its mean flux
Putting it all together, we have 0.15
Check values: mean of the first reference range 29.6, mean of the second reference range 40.2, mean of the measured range 28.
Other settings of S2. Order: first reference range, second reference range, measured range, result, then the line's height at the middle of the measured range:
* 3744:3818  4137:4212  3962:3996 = 6.27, 35.6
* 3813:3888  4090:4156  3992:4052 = -4.37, 35.2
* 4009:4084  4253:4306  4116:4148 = -2.84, 37.1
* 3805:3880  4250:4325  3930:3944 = 6.78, 29.5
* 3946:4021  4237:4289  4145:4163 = -2.59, 35.9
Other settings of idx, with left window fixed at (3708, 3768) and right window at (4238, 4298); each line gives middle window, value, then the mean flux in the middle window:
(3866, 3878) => 0.15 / 26.9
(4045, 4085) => -0.10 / 37.4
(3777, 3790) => -0.16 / 33.9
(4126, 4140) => -0.13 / 39.9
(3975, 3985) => -0.10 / 36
